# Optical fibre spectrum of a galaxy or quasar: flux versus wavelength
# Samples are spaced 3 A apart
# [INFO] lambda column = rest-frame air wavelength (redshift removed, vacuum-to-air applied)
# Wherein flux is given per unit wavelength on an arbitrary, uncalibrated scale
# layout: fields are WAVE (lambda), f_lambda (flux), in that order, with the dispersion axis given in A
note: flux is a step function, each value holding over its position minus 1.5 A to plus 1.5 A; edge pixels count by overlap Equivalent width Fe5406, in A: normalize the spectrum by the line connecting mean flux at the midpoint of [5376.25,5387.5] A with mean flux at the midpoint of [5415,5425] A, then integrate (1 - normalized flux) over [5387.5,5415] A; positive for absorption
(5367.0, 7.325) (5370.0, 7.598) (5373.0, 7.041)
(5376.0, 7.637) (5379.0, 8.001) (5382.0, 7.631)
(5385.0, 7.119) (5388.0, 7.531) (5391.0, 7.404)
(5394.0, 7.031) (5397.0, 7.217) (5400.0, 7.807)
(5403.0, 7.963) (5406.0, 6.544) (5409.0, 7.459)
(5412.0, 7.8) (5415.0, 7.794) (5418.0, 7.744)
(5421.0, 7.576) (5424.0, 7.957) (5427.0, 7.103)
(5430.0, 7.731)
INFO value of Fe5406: 0.9 A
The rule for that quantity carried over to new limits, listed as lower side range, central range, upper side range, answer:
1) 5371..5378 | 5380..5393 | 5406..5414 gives 0.0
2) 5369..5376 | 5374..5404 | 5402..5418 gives -0.3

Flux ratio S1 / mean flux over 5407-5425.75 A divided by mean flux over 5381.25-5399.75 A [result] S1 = 1.05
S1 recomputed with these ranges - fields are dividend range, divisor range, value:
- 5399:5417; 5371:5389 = 1.01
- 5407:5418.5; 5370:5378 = 1.03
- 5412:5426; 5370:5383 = 1.02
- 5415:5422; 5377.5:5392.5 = 1.02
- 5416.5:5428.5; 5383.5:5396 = 1.04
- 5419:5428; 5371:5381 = 1.00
